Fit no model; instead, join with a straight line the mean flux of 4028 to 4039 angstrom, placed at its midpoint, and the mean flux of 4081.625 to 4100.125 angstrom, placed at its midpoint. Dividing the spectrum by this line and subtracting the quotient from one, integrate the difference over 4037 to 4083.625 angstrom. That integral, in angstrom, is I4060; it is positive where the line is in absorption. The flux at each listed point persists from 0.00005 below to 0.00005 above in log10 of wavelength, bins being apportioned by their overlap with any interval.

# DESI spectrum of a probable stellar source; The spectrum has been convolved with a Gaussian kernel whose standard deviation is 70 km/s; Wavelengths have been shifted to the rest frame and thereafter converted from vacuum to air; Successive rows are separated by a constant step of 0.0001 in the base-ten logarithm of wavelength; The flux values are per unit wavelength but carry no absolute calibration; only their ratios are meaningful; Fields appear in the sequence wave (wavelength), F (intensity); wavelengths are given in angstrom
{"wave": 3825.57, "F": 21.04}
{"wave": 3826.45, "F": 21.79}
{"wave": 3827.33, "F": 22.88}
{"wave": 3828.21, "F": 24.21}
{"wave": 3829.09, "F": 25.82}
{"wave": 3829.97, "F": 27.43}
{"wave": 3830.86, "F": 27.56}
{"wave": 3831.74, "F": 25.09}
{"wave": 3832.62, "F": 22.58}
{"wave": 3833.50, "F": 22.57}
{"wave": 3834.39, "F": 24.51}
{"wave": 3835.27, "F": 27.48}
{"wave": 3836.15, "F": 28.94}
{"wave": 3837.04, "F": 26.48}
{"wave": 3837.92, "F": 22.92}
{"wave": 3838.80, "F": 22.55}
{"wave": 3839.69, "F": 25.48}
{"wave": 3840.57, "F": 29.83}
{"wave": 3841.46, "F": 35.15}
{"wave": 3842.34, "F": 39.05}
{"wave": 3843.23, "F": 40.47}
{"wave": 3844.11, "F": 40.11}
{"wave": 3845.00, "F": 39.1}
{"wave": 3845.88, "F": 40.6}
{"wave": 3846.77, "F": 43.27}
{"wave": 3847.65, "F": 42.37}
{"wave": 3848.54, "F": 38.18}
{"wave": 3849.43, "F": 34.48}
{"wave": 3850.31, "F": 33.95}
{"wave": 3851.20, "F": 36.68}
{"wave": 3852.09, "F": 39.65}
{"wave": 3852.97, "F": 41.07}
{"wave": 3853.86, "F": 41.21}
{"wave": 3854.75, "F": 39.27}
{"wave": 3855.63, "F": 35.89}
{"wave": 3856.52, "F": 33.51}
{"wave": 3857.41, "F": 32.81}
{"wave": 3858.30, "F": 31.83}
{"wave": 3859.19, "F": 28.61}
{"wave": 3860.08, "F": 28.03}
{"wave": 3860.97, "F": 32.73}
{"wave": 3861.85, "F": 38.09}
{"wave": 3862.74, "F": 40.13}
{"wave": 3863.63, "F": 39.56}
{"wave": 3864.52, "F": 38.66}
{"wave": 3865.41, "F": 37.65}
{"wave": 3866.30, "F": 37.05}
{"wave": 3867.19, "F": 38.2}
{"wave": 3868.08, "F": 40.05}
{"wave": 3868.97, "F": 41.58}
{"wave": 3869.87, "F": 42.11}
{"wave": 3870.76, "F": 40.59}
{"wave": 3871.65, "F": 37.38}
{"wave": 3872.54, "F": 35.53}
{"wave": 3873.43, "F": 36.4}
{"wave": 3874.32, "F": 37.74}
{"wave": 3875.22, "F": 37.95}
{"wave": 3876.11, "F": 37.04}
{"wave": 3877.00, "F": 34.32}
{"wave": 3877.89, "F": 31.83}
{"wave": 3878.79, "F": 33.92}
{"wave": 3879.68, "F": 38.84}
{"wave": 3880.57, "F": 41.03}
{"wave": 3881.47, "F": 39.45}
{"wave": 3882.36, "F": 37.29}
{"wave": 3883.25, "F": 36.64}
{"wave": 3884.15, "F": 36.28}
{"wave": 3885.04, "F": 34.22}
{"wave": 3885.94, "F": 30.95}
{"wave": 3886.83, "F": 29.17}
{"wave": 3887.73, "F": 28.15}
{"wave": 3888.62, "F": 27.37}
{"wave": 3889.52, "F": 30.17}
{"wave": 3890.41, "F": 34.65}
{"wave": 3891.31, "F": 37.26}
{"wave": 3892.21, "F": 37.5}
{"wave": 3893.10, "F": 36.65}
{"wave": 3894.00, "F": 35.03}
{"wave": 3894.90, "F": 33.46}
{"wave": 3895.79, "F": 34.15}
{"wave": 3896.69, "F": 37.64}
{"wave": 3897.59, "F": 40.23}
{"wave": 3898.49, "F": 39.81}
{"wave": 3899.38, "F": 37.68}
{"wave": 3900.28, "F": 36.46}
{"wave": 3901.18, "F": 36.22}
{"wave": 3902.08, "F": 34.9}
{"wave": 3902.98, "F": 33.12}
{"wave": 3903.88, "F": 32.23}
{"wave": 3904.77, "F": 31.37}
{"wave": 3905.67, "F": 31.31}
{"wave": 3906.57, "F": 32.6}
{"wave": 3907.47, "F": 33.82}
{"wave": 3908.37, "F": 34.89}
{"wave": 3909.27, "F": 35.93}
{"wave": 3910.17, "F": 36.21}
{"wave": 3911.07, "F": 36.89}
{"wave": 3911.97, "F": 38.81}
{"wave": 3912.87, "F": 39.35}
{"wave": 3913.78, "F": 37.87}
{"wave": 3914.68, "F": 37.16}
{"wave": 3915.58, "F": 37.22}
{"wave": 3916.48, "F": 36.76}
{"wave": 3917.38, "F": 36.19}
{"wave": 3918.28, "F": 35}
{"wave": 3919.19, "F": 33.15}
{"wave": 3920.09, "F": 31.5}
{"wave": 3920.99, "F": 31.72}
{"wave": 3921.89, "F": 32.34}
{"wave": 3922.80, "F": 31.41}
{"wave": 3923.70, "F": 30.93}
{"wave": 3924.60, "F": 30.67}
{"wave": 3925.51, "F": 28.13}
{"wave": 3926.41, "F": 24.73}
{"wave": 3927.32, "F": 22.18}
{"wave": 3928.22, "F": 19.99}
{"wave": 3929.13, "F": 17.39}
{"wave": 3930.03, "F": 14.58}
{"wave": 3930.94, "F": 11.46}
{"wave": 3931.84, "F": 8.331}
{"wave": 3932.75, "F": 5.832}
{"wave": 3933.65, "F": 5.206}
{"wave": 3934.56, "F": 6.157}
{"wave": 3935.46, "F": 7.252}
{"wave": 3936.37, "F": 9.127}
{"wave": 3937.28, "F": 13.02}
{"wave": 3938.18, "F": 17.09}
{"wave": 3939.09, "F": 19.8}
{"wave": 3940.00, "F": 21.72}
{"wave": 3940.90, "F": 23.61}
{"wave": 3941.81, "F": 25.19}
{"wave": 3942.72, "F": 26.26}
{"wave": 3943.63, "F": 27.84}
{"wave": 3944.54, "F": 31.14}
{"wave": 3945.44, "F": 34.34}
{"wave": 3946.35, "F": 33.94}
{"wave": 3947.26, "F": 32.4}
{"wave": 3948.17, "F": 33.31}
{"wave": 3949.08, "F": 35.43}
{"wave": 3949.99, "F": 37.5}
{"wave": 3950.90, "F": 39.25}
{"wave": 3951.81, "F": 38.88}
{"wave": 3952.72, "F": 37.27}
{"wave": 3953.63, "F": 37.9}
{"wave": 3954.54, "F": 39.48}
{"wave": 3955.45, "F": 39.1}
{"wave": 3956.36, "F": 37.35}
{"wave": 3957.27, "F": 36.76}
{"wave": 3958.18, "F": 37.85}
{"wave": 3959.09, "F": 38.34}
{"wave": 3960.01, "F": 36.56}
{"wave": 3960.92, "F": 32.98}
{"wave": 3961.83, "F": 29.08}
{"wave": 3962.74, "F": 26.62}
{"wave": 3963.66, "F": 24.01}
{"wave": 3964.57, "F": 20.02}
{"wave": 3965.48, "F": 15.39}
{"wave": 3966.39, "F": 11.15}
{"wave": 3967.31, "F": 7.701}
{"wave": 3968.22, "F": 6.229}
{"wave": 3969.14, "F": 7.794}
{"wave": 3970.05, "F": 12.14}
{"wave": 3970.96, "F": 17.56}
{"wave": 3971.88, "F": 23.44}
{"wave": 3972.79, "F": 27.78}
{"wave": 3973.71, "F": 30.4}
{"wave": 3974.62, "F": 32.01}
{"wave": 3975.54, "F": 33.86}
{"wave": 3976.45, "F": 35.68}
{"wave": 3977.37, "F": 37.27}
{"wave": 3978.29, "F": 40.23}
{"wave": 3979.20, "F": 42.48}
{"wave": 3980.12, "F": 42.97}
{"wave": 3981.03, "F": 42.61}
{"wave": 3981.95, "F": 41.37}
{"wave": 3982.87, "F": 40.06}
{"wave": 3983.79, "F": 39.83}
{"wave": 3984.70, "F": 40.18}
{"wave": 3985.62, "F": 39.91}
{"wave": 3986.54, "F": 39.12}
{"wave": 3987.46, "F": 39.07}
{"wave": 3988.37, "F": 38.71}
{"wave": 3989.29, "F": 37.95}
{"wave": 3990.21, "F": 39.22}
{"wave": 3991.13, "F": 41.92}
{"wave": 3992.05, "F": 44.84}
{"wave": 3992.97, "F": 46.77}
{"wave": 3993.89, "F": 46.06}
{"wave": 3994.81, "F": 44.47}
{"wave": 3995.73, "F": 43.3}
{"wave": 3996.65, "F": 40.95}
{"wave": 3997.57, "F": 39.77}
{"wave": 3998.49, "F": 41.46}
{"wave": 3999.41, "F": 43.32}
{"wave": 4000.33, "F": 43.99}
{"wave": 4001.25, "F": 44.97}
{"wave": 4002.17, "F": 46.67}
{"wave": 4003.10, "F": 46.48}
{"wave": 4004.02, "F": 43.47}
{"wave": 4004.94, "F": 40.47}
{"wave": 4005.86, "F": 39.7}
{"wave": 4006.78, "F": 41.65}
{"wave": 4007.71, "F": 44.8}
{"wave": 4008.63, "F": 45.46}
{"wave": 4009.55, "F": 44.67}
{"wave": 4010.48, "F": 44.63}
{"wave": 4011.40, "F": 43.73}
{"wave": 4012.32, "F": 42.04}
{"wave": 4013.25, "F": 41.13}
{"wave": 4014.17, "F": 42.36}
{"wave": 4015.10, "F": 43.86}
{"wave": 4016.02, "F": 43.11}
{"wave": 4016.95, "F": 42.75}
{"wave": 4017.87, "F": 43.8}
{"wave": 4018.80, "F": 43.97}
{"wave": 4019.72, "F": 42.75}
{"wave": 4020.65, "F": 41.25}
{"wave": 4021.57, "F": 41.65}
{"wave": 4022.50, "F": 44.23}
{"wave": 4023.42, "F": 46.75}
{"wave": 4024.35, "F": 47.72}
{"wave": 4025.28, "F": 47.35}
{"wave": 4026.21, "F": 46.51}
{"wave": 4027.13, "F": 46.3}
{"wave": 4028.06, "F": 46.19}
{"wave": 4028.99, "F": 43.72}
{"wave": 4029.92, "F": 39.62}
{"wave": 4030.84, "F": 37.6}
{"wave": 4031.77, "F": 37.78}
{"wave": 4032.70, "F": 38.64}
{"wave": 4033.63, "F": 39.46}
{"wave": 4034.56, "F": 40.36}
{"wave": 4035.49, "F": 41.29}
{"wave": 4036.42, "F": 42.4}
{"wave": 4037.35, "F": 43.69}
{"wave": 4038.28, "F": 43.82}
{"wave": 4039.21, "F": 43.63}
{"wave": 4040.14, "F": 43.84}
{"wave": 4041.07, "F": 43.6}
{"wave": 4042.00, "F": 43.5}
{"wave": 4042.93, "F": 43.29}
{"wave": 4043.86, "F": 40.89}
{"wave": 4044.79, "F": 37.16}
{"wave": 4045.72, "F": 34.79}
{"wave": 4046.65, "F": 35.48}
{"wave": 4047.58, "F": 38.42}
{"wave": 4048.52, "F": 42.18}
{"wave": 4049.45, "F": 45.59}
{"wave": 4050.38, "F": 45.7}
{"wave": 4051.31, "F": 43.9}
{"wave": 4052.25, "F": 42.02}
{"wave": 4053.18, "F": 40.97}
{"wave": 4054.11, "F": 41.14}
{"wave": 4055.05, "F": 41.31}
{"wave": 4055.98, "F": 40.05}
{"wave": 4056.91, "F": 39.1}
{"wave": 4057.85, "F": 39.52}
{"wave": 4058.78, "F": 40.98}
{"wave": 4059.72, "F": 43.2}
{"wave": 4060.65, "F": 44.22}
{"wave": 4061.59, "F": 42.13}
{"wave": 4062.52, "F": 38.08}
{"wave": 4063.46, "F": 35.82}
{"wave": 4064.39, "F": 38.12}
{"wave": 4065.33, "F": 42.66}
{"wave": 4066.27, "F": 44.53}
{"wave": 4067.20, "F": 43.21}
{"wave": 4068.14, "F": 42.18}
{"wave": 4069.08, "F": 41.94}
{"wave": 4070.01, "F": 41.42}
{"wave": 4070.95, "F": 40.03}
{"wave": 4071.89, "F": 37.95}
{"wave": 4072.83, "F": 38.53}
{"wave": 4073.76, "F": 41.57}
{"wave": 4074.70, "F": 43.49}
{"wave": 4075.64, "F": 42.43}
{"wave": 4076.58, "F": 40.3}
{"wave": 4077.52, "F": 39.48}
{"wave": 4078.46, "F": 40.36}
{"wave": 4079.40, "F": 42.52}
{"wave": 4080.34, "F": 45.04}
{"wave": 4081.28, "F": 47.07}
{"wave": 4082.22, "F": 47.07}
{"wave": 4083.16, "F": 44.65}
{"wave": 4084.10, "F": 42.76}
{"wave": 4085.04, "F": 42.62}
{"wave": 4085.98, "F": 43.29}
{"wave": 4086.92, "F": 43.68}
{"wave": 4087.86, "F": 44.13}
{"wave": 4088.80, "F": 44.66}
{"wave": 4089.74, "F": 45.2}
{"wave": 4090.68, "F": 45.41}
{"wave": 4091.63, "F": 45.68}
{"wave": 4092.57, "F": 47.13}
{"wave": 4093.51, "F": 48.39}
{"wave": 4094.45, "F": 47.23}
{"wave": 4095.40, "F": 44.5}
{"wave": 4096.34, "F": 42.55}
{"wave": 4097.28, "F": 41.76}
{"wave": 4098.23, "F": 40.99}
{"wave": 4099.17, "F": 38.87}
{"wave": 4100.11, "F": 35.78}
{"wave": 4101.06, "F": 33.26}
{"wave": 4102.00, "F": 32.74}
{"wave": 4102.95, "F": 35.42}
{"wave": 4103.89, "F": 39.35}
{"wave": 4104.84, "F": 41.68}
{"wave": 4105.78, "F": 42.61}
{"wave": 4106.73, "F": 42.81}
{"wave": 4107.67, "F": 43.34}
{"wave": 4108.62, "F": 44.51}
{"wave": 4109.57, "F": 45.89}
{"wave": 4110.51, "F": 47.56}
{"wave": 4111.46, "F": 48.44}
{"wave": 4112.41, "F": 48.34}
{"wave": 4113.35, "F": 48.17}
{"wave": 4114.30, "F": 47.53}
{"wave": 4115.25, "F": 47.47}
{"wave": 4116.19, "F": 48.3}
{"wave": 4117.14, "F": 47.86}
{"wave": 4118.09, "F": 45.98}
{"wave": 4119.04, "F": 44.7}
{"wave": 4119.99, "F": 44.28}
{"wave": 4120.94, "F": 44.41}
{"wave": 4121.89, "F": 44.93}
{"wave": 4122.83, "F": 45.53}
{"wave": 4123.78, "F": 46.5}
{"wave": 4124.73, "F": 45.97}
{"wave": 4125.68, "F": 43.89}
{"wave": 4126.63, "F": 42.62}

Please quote 0.9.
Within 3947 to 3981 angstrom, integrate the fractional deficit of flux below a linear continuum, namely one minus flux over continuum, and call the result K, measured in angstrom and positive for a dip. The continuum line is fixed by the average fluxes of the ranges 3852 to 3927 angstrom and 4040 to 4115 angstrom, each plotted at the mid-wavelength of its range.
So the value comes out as 7.0 angstrom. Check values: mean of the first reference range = 35.3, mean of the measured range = 30.3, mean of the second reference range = 42.2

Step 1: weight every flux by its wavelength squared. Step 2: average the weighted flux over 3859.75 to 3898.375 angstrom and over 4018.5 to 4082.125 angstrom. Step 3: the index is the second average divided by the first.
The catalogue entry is 1.26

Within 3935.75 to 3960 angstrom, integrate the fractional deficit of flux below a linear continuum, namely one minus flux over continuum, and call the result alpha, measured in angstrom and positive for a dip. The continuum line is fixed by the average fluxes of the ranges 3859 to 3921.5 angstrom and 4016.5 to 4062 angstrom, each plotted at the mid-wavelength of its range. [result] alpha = 4.7 angstrom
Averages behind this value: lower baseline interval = 35.7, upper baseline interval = 42.2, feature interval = 30.9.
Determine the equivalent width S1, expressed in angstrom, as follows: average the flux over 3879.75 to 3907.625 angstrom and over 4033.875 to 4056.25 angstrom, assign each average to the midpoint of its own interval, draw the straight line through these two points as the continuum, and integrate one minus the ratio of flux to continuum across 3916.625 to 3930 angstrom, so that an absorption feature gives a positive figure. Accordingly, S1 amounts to 2.75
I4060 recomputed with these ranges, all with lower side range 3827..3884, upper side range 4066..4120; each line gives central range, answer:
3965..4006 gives 3.98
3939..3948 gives 2.29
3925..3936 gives 6.77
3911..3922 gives 0.29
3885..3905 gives 0.91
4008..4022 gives -0.97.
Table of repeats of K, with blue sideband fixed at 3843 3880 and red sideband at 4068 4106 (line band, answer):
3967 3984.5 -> 4.35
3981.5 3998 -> -0.53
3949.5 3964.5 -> 1.59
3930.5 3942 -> 7.63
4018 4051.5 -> -1.13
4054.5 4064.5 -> 0.29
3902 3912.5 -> 1.08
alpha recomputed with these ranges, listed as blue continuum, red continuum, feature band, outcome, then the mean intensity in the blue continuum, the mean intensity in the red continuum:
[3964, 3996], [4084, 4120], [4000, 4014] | -3.33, 32.8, 43.7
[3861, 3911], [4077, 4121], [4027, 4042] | -0.21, 36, 43.7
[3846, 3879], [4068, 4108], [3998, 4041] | -2.72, 37.1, 42.1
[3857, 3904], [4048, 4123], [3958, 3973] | 6.61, 35.8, 42.9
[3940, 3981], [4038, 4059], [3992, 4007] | -3.62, 30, 41.3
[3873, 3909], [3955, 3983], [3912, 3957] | 5.82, 35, 29.1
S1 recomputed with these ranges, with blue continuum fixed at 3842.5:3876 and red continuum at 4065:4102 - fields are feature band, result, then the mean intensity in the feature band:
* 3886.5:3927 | 4.7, 34.1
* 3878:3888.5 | 0.9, 34.7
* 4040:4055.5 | 0.2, 41.4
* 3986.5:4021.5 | -1.7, 42.8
